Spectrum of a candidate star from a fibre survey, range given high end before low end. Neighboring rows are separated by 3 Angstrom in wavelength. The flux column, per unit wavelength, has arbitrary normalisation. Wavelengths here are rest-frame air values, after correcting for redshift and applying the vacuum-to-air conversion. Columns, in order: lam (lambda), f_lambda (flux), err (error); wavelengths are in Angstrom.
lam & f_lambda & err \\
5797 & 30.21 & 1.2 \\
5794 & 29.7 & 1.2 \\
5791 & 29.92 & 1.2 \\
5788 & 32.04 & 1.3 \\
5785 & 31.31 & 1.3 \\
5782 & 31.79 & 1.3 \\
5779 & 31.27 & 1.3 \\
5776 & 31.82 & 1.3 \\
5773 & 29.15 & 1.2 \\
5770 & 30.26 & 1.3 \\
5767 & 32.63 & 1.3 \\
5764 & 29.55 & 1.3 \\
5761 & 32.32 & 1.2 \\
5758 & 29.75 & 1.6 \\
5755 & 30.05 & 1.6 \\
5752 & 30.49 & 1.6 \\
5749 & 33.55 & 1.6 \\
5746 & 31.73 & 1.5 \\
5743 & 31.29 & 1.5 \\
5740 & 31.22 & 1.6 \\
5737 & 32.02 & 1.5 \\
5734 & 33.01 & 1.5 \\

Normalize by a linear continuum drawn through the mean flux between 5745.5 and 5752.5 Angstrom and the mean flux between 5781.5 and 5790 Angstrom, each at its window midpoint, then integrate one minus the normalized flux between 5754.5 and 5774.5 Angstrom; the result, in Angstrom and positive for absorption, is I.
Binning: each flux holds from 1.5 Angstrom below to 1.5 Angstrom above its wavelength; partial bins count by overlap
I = 0.9 Angstrom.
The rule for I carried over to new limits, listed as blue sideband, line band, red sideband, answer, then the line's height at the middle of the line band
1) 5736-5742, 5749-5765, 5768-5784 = 0.3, 31.3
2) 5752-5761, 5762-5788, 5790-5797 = -0.8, 30.1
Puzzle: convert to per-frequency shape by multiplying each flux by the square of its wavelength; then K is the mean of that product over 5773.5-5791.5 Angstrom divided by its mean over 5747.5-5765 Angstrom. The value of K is 1.02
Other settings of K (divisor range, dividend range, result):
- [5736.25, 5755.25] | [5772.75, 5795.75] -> 0.99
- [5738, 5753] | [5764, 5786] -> 0.99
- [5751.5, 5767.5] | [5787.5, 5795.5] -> 1.00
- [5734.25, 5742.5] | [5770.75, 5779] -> 0.98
